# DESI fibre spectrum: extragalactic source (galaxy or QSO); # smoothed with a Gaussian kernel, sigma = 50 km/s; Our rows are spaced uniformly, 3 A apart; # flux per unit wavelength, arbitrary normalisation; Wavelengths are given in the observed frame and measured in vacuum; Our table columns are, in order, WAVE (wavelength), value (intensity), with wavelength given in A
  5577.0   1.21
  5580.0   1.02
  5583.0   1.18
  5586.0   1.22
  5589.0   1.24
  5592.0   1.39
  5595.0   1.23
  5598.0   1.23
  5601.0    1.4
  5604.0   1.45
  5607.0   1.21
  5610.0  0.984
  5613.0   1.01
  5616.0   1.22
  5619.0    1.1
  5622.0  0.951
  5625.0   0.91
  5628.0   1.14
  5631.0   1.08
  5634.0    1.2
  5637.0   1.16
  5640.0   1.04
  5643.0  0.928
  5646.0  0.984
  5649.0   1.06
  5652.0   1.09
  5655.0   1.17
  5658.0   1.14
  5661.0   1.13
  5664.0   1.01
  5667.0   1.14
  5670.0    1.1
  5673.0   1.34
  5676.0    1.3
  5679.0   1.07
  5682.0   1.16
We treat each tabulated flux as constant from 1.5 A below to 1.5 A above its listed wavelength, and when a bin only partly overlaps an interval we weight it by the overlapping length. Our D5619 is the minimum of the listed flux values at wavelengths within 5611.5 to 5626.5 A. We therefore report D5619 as 0.91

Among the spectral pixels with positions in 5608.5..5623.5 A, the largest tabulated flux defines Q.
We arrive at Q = 1.22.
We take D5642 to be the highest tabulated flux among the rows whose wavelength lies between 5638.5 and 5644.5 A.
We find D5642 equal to 1.04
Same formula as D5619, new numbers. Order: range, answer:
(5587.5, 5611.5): 0.984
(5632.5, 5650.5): 0.928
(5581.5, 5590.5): 1.18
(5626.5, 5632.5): 1.08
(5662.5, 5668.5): 1.01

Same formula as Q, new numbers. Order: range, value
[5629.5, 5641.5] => 1.2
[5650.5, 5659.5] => 1.17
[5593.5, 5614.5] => 1.45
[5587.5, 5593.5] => 1.39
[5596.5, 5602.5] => 1.4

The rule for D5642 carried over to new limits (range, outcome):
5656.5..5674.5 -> 1.34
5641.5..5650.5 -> 1.06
